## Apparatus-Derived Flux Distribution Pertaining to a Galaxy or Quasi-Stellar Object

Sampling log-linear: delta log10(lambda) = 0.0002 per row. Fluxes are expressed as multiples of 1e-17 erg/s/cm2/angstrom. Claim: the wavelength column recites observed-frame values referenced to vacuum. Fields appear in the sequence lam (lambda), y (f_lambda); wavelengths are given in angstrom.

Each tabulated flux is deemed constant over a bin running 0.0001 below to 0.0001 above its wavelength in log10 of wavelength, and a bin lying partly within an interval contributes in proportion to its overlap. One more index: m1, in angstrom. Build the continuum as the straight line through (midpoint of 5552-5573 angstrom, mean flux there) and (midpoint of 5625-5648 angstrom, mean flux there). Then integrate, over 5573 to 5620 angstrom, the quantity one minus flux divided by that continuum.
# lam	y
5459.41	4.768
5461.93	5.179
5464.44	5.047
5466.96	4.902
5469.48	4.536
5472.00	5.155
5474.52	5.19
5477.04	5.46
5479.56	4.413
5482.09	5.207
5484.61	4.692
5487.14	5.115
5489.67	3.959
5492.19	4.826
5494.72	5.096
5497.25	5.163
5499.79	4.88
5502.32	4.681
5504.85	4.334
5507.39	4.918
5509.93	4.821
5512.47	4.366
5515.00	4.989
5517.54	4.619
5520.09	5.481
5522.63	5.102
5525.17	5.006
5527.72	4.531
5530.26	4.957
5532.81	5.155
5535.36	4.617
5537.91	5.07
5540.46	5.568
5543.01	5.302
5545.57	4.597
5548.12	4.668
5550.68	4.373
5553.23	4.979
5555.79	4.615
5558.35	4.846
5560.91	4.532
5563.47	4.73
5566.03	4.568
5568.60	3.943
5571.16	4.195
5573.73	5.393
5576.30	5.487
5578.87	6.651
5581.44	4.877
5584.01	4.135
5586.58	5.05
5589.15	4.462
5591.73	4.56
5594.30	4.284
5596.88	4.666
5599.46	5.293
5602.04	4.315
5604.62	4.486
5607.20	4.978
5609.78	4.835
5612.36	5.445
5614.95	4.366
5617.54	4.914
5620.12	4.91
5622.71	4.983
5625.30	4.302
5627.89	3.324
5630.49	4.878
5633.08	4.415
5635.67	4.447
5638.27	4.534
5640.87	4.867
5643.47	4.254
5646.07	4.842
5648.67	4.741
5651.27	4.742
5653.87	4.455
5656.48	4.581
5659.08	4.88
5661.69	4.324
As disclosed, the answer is -4.0 angstrom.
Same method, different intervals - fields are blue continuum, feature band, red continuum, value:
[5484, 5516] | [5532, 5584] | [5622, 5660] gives -2.5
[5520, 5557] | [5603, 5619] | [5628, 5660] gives -0.5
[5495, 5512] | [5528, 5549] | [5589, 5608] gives -1.1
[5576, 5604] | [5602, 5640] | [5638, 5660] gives 1.1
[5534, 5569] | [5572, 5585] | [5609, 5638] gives -1.6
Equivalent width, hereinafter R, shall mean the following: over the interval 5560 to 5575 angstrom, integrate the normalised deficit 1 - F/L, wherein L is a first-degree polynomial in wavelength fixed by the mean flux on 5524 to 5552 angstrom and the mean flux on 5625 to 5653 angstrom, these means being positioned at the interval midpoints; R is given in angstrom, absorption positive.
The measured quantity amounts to 0.7 angstrom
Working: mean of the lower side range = 4.89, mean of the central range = 4.56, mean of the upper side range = 4.49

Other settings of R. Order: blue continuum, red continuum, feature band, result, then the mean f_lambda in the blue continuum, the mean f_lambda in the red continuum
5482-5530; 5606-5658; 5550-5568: 0.4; 4.83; 4.64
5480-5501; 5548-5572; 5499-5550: -1.9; 4.85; 4.55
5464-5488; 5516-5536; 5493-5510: 0.4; 4.97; 4.94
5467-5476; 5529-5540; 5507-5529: 0.5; 4.96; 4.99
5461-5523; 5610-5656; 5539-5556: -0.4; 4.88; 4.62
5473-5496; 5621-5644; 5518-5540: -1.1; 4.89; 4.46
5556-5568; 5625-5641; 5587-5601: -0.5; 4.62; 4.37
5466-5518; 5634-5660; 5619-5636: 0.7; 4.83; 4.63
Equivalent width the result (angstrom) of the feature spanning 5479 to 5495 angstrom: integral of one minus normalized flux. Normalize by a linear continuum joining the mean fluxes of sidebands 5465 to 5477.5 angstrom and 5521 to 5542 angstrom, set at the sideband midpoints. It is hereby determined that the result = 0.9 angstrom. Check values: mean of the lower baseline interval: 5.02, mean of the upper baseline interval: 5.01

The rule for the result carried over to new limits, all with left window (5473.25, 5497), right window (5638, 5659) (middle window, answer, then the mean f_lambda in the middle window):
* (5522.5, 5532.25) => -0.1 angstrom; 4.9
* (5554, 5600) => -0.3 angstrom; 4.79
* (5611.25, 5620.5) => -0.4 angstrom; 4.9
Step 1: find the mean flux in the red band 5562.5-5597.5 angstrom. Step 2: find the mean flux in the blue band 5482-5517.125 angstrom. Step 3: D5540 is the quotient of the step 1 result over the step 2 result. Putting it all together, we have 1.00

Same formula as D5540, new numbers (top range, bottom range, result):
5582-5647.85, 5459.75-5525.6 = 0.95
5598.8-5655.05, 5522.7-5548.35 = 0.94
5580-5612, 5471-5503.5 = 0.96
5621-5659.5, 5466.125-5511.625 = 0.94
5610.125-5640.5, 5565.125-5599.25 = 0.96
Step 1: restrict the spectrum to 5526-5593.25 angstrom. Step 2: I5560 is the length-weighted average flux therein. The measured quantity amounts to 4.84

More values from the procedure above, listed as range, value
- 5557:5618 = 4.79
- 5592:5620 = 4.76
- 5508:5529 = 4.87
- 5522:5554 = 4.91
